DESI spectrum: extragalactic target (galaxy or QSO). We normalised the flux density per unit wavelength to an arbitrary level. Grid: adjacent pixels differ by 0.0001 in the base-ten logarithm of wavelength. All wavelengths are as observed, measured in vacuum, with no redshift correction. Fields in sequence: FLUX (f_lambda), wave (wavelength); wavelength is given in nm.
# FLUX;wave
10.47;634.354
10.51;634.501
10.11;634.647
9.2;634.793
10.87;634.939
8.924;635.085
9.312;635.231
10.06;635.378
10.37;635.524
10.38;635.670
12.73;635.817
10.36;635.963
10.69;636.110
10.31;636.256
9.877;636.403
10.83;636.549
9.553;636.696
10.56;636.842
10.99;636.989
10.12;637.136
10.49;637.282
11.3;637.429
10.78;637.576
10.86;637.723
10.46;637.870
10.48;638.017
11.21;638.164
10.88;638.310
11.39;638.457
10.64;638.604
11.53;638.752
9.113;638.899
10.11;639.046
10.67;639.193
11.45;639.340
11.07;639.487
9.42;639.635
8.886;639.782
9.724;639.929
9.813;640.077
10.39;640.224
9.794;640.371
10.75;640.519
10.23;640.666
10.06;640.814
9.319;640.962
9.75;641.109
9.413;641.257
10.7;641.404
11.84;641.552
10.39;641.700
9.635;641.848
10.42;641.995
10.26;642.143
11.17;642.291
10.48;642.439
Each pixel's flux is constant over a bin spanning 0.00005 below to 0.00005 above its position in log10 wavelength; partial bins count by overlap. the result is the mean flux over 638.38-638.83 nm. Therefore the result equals 11.1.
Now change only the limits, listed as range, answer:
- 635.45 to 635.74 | 10.4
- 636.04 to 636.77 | 10.3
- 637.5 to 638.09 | 10.6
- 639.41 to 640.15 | 9.78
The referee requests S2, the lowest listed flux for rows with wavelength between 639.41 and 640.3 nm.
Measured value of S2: 8.886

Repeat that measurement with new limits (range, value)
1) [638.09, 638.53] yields 10.88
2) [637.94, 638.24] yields 10.48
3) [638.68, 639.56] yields 9.113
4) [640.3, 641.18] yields 9.319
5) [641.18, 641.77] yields 9.413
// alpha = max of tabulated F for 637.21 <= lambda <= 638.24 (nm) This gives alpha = 11.3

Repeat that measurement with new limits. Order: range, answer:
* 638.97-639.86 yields 11.45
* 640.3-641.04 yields 10.75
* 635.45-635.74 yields 10.38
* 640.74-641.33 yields 10.06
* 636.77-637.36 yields 10.99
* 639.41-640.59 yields 11.07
